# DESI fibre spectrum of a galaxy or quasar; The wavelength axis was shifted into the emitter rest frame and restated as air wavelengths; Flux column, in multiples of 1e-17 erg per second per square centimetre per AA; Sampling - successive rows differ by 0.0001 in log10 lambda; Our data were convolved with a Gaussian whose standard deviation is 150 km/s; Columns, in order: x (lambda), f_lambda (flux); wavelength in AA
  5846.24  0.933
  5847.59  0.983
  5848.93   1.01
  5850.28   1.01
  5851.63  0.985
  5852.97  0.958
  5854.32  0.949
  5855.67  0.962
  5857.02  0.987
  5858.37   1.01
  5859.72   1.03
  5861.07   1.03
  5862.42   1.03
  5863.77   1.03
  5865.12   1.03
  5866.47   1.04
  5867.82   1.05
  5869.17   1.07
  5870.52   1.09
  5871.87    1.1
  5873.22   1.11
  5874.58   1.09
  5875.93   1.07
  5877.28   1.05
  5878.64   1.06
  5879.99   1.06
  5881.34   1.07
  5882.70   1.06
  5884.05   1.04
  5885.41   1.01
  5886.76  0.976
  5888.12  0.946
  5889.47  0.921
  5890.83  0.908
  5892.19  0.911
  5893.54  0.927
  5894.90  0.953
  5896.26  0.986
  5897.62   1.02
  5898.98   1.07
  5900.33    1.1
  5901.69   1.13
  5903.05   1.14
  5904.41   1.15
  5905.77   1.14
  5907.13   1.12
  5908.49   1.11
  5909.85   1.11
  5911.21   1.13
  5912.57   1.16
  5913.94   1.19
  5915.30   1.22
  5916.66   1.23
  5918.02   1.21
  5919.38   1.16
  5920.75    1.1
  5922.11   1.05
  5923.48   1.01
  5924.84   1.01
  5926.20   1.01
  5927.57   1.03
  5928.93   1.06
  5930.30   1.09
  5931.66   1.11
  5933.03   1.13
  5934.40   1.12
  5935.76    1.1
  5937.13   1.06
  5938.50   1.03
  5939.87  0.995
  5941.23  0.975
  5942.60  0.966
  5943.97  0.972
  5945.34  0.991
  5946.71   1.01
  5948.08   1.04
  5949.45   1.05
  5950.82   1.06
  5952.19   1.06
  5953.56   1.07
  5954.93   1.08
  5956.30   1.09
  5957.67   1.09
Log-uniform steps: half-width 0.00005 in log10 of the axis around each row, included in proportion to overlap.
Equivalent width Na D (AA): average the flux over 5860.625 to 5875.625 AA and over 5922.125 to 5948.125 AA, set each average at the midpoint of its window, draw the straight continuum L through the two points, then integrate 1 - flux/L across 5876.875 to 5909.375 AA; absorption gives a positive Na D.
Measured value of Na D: 0.51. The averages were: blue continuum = 1.06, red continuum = 1.04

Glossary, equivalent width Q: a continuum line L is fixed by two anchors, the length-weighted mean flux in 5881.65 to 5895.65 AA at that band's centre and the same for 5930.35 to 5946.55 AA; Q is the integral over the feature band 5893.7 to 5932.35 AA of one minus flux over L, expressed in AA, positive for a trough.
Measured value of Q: -3.6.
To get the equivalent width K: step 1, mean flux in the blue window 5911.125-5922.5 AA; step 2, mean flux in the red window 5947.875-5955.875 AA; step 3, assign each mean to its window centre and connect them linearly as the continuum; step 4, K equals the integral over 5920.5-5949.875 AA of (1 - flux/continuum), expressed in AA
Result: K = 1.9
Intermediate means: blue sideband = 1.17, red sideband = 1.06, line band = 1.04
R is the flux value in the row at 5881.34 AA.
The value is 1.07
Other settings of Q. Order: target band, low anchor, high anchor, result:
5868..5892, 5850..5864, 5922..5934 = -0.4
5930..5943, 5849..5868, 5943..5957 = -0.3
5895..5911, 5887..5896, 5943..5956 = -2.4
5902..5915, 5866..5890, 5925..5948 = -1.2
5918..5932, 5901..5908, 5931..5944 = 0.2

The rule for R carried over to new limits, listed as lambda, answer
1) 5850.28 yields 1.01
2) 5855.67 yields 0.962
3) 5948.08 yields 1.04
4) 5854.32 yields 0.949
